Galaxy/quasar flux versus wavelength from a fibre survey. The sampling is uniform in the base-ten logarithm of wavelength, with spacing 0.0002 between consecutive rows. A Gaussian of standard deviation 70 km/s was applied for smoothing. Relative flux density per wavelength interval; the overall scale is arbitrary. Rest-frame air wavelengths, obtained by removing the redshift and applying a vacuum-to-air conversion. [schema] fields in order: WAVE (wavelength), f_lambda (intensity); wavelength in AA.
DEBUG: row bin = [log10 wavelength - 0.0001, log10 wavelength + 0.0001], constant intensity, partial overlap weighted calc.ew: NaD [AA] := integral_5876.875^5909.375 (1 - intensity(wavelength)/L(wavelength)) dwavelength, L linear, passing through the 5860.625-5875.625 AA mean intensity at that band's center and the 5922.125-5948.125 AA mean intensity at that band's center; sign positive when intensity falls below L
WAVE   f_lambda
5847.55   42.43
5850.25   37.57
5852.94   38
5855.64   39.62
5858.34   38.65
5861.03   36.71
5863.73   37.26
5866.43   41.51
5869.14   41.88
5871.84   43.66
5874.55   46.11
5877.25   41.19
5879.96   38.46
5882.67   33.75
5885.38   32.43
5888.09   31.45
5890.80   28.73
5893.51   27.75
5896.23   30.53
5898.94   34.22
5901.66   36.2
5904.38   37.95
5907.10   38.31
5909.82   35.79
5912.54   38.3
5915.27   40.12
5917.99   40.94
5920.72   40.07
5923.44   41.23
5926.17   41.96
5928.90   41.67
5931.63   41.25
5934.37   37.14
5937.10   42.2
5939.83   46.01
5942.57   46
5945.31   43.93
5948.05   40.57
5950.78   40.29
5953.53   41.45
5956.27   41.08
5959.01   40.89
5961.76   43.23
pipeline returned 5.9 AA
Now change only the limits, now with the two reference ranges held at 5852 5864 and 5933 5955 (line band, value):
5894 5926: 2.45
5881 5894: 2.73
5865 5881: -1.38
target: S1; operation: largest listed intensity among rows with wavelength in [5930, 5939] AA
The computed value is 42.2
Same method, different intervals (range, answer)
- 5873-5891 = 46.11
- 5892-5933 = 41.96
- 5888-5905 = 37.95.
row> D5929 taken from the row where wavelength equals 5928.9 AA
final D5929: 41.67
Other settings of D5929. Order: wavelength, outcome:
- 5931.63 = 41.25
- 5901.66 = 36.2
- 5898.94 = 34.22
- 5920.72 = 40.07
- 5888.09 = 31.45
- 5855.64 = 39.62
